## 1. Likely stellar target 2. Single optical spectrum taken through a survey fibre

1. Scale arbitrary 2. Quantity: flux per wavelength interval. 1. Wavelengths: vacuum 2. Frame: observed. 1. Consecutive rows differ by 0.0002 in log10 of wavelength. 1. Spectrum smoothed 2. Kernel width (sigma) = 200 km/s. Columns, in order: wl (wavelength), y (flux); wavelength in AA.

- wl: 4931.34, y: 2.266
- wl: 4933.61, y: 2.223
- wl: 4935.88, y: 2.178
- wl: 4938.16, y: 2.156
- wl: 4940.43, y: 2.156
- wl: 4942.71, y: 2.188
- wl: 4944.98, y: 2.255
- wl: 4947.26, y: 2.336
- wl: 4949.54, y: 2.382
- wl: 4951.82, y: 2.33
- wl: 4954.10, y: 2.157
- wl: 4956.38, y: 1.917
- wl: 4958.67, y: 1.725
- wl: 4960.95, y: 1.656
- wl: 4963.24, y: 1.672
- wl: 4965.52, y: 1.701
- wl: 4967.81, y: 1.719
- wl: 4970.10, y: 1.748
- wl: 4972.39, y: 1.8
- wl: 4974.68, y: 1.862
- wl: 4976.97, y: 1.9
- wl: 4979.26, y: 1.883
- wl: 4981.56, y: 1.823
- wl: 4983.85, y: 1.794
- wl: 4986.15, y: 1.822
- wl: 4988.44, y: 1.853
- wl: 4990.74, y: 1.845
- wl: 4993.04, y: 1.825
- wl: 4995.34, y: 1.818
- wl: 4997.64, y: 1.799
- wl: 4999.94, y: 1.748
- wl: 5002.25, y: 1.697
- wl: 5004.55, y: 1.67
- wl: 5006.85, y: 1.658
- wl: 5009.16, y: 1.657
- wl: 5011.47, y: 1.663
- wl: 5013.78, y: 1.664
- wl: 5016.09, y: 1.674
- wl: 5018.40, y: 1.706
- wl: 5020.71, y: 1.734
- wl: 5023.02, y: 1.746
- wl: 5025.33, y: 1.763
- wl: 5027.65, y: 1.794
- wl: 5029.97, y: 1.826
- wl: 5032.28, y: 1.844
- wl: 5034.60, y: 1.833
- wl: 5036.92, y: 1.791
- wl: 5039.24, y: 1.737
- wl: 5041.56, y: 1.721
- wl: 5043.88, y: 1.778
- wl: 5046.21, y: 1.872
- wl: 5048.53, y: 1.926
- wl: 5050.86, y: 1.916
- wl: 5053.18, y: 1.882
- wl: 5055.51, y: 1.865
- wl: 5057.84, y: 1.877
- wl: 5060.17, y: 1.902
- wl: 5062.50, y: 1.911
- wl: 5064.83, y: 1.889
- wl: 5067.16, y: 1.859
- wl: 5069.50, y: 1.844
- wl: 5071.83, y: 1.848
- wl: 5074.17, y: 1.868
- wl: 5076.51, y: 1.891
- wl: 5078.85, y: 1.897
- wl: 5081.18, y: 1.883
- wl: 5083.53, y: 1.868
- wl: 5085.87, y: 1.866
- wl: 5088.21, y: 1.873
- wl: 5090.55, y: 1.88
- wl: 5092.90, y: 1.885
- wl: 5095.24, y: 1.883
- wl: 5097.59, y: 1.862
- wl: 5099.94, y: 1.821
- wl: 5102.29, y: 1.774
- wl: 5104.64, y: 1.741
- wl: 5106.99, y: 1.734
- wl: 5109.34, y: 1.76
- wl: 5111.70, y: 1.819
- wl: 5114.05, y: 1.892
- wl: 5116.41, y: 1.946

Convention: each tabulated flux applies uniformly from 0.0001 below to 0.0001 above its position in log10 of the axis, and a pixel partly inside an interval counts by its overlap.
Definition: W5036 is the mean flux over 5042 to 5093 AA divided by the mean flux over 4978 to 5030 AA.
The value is 1.1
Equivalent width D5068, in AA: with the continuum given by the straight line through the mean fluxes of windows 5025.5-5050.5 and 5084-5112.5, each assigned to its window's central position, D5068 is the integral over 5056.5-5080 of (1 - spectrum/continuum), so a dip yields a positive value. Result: -0.8 AA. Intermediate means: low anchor 1.81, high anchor 1.83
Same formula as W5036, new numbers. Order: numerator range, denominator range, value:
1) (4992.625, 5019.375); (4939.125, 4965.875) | 0.83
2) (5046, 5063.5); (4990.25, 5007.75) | 1.08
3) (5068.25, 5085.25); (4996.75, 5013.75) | 1.10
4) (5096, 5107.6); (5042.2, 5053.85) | 0.96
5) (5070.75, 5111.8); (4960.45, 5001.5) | 1.03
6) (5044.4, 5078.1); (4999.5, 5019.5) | 1.12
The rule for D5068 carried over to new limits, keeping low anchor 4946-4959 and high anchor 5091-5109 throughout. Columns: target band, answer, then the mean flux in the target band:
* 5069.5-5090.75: -0.1 AA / 1.87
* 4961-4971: 2.0 AA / 1.7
